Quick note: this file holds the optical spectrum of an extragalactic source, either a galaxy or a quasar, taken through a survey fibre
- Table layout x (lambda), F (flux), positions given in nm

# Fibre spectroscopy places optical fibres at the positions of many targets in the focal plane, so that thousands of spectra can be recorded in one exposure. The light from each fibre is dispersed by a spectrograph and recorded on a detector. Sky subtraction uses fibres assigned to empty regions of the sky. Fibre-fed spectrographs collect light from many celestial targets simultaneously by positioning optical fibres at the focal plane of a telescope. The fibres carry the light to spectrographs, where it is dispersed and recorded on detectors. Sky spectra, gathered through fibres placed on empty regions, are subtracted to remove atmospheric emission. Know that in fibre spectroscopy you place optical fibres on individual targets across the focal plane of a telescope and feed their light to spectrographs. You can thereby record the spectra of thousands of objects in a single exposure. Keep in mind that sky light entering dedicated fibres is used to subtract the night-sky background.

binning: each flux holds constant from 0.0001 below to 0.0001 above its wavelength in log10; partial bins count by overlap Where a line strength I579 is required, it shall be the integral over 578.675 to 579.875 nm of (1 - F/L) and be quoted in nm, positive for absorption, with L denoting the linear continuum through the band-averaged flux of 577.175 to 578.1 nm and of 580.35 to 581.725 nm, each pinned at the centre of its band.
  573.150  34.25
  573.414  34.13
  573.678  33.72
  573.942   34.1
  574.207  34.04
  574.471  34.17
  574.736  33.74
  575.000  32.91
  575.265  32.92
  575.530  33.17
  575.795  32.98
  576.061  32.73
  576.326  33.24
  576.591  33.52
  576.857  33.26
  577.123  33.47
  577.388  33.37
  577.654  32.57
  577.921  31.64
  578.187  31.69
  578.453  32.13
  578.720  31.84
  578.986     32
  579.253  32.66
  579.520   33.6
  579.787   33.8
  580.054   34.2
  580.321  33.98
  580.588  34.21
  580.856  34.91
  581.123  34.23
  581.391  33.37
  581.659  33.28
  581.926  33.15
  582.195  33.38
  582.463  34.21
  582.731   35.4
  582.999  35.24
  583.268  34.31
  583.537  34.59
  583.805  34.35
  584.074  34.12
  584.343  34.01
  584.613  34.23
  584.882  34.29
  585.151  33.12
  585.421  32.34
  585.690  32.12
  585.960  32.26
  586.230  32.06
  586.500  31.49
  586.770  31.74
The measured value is 0.017 nm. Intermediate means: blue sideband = 32.6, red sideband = 34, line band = 32.8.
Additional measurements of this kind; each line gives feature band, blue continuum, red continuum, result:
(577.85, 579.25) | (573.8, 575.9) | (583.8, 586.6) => 0.060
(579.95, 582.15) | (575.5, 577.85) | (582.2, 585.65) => -0.012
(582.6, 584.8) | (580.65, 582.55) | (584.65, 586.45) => -0.086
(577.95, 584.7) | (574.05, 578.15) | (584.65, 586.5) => -0.161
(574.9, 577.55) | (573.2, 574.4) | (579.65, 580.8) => 0.070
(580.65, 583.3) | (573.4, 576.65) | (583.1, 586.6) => -0.059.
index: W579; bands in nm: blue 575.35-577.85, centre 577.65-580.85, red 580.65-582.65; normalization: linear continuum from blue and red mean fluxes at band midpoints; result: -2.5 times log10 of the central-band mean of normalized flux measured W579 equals 0.02 mag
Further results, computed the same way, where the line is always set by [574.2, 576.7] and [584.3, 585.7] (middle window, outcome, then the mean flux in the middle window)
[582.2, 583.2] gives -0.042 mag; 34.7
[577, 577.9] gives 0.013 mag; 32.9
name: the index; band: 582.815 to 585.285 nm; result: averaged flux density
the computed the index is 34.3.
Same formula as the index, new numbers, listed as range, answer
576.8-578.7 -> 32.5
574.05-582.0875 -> 33.2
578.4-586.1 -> 33.6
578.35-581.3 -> 33.4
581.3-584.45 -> 34.1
